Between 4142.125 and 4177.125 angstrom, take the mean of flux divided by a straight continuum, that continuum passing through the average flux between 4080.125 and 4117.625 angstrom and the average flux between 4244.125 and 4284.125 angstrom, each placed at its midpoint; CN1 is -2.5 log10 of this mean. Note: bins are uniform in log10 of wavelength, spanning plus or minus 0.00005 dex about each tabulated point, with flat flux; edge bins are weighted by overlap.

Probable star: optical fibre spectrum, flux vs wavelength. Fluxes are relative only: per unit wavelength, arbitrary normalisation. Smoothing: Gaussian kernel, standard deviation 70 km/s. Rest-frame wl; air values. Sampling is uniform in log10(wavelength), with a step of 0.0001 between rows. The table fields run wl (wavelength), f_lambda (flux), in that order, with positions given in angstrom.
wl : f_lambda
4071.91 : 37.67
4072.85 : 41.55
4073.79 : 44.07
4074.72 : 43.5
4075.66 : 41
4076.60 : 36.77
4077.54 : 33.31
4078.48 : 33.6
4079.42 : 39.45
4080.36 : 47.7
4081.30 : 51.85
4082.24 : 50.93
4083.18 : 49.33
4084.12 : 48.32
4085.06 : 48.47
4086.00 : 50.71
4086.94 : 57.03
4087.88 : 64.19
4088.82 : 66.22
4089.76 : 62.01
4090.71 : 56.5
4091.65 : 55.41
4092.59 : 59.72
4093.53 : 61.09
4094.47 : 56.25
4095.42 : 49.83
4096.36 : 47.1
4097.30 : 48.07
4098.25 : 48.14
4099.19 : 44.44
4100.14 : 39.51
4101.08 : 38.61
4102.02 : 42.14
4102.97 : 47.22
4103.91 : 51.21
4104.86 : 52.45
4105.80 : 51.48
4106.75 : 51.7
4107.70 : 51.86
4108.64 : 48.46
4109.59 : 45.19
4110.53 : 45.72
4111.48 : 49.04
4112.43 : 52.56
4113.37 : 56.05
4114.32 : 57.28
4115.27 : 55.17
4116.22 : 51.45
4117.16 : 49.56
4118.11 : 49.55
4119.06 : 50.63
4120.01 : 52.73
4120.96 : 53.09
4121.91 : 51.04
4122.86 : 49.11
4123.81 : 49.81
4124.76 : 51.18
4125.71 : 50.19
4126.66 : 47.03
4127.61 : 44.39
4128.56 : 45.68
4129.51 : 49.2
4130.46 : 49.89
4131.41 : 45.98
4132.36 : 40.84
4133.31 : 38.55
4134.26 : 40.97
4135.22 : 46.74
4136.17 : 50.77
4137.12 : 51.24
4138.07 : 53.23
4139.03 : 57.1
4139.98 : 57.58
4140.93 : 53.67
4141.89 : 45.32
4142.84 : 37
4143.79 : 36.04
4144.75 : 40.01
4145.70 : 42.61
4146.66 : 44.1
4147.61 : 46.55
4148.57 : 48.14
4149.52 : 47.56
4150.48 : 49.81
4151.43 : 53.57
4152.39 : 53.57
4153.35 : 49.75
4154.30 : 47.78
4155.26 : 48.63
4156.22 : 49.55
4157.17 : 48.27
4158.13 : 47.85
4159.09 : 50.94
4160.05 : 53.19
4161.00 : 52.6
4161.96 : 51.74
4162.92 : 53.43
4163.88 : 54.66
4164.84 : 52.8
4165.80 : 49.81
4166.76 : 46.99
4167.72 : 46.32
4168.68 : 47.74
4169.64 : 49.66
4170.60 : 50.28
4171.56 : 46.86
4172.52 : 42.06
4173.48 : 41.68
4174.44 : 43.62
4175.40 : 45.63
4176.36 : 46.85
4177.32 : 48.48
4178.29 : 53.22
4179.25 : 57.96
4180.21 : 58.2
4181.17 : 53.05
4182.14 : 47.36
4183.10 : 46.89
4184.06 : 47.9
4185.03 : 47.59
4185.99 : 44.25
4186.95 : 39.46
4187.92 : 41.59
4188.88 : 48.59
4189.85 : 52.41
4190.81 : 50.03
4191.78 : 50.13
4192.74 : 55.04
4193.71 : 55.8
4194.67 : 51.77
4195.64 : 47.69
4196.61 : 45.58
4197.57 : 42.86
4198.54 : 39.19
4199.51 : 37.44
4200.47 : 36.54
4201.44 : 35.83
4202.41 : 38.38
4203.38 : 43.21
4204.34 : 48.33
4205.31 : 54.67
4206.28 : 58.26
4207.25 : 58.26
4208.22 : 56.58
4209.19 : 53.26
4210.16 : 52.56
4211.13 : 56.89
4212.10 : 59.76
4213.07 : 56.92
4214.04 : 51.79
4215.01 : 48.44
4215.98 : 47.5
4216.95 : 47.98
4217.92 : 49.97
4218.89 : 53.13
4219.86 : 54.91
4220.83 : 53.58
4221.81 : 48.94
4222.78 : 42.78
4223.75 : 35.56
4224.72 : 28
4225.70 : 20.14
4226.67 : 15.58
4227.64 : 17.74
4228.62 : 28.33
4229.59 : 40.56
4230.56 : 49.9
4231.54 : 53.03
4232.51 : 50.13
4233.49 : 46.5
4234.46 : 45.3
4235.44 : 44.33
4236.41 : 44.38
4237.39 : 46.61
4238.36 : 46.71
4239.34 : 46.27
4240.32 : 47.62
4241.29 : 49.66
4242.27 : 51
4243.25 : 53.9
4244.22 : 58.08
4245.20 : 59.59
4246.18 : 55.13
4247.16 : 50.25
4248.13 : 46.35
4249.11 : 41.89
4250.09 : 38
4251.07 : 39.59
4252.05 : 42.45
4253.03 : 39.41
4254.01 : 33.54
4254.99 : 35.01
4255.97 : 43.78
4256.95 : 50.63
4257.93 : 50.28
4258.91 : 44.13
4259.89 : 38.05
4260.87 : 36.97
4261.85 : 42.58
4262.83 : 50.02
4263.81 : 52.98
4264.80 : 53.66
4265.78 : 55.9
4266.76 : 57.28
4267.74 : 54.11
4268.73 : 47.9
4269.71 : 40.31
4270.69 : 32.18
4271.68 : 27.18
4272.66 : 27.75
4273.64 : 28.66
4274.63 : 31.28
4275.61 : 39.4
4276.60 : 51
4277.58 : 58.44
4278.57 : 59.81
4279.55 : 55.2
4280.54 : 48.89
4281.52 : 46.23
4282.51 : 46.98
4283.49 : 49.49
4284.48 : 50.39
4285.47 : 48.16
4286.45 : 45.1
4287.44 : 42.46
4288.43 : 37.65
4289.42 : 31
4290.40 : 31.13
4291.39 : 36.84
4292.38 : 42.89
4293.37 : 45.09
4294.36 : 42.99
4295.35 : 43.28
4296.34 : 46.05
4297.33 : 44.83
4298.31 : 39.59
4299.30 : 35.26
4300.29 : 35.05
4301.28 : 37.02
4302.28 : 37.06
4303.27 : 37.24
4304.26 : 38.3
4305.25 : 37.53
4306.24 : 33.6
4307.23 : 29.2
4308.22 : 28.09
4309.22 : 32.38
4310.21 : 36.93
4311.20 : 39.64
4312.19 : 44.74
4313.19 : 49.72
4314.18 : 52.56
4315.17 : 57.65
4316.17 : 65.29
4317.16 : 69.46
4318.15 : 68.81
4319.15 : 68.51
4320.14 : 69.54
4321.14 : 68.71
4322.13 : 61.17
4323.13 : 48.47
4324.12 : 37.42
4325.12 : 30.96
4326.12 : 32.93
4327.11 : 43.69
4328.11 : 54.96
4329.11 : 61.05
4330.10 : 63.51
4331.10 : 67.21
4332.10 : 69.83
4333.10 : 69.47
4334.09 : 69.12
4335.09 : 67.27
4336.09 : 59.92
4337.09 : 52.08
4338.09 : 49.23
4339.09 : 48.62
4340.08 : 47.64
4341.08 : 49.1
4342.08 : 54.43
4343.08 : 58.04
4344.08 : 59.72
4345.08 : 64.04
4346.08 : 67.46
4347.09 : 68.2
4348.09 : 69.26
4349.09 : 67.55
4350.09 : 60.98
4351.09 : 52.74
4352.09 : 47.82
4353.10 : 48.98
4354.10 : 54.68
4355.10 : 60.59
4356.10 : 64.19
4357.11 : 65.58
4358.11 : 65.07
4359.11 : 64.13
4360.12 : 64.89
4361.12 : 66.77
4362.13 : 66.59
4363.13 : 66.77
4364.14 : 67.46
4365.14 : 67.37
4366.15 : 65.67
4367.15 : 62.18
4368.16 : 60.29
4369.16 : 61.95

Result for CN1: 0.03 mag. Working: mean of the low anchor 51.5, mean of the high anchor 45.3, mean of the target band 47.7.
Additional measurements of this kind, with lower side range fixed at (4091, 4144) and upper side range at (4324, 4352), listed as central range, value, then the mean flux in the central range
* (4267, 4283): 0.25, 43.7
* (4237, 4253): 0.12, 48.1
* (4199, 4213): 0.06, 49.5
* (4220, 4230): 0.49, 33.8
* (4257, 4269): 0.12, 48.7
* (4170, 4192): 0.08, 48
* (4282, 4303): 0.32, 41.3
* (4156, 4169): 0.01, 50.5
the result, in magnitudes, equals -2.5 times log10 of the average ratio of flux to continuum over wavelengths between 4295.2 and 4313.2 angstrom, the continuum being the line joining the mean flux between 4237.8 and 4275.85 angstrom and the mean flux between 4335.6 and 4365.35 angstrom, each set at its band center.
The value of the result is 0.354 mag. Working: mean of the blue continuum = 44.6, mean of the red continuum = 59.9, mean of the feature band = 37.8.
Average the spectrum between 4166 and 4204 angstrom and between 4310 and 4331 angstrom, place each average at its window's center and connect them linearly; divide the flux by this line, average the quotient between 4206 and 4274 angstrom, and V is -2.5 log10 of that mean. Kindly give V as 0.095 mag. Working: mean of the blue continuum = 46.8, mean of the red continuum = 54.1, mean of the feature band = 45.5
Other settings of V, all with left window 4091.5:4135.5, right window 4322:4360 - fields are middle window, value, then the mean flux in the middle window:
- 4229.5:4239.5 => 0.14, 47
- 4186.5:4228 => 0.14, 46.2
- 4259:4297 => 0.24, 44.1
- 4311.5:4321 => -0.08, 60.6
